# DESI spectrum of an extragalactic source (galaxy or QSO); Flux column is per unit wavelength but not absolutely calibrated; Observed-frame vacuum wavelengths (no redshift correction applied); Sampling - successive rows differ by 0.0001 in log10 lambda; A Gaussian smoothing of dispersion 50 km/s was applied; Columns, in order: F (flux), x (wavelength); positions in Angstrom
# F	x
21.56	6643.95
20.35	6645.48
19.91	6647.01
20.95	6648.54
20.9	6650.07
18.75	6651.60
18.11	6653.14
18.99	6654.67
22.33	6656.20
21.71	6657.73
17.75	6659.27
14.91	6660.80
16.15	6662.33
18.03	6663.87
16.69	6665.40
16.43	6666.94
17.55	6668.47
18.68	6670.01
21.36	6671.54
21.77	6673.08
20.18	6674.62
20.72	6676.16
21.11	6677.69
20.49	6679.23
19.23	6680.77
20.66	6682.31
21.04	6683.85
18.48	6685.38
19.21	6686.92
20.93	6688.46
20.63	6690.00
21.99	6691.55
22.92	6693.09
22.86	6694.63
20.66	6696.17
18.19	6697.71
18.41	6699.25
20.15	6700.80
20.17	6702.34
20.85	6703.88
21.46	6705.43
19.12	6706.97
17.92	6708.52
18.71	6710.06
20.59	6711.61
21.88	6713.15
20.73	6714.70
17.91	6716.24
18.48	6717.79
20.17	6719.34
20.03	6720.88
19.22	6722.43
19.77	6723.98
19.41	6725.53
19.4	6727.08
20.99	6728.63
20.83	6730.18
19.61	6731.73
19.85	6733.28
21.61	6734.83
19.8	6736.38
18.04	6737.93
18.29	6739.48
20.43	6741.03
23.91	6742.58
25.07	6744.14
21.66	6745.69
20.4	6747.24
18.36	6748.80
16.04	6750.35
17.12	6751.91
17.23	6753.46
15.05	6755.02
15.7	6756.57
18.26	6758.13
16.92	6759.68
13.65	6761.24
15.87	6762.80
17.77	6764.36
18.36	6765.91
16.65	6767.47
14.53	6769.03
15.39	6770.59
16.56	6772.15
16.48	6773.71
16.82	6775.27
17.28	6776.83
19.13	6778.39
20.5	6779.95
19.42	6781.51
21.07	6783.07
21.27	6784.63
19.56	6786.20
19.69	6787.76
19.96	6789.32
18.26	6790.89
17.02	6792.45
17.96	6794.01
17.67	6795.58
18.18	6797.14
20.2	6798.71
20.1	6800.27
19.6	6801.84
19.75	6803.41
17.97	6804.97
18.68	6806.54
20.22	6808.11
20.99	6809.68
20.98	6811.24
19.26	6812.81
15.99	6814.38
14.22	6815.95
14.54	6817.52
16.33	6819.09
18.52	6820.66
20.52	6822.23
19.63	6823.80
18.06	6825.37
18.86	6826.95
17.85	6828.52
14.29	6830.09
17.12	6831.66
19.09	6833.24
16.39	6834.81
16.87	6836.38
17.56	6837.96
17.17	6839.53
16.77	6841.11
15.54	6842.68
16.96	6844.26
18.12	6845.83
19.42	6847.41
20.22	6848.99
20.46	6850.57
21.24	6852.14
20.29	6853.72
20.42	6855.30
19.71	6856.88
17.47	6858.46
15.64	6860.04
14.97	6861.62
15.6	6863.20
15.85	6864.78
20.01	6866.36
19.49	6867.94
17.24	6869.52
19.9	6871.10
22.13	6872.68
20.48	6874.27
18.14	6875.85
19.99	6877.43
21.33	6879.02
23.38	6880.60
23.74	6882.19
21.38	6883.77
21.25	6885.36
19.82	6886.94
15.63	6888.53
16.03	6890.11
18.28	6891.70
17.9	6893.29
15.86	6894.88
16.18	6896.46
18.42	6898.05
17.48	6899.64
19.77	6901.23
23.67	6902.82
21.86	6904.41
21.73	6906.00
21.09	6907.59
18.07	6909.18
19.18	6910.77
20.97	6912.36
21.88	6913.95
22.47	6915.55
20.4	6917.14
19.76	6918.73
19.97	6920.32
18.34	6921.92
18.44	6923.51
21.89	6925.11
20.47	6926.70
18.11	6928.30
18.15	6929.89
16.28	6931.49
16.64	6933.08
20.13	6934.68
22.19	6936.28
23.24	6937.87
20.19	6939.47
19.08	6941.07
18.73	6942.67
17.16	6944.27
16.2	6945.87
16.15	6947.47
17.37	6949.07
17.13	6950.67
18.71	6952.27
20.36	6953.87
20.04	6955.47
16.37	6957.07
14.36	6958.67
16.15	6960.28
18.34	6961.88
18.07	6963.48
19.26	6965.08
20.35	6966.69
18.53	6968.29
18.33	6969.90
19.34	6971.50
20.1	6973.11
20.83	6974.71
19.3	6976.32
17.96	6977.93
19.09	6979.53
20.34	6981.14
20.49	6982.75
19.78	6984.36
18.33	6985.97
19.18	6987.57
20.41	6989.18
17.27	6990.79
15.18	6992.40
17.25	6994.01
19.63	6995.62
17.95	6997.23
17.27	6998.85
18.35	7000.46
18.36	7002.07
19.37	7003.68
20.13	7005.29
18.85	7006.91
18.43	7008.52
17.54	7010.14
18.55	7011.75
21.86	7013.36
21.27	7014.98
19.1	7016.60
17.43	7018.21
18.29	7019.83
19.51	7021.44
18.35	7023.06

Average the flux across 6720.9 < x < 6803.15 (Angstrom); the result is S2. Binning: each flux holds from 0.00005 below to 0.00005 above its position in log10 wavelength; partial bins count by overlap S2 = 18.7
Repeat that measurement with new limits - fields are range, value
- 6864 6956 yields 19.4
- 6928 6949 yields 18.6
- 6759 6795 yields 17.8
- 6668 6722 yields 20.2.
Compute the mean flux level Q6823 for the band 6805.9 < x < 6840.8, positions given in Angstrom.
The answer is 17.8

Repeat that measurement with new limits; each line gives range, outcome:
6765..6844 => 18.1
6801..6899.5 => 18.5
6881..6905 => 19.2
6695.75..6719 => 19.7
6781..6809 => 19.3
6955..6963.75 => 17.1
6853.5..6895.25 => 19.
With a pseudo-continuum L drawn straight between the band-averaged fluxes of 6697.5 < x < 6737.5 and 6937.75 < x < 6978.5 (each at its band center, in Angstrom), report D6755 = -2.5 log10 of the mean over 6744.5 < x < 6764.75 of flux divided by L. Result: 0.13 mag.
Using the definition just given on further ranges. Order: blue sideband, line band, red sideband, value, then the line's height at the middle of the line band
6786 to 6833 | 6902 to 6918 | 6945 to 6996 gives -0.15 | 18.4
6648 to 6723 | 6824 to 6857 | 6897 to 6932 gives 0.09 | 19.9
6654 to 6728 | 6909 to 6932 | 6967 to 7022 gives -0.03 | 19.1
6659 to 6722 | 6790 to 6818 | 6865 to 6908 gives 0.07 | 19.7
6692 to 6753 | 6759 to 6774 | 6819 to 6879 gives 0.20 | 19.4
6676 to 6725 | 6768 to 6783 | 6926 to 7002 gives 0.13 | 19.7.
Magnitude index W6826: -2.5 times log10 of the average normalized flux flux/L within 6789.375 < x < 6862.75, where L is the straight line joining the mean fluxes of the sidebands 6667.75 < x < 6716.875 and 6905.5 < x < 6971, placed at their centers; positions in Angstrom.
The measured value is 0.08 mag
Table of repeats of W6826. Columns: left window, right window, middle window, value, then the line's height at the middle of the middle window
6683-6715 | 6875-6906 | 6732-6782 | 0.11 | 20.1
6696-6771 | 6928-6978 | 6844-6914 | -0.03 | 18.7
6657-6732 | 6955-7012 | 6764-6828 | 0.05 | 19.3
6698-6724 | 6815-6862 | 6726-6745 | -0.07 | 19.3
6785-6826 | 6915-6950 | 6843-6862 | 0.00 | 18.8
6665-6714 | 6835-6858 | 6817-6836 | 0.07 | 18.7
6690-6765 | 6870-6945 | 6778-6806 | 0.01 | 19.6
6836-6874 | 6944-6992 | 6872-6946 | -0.07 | 18.4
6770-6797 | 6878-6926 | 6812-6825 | 0.09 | 18.9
